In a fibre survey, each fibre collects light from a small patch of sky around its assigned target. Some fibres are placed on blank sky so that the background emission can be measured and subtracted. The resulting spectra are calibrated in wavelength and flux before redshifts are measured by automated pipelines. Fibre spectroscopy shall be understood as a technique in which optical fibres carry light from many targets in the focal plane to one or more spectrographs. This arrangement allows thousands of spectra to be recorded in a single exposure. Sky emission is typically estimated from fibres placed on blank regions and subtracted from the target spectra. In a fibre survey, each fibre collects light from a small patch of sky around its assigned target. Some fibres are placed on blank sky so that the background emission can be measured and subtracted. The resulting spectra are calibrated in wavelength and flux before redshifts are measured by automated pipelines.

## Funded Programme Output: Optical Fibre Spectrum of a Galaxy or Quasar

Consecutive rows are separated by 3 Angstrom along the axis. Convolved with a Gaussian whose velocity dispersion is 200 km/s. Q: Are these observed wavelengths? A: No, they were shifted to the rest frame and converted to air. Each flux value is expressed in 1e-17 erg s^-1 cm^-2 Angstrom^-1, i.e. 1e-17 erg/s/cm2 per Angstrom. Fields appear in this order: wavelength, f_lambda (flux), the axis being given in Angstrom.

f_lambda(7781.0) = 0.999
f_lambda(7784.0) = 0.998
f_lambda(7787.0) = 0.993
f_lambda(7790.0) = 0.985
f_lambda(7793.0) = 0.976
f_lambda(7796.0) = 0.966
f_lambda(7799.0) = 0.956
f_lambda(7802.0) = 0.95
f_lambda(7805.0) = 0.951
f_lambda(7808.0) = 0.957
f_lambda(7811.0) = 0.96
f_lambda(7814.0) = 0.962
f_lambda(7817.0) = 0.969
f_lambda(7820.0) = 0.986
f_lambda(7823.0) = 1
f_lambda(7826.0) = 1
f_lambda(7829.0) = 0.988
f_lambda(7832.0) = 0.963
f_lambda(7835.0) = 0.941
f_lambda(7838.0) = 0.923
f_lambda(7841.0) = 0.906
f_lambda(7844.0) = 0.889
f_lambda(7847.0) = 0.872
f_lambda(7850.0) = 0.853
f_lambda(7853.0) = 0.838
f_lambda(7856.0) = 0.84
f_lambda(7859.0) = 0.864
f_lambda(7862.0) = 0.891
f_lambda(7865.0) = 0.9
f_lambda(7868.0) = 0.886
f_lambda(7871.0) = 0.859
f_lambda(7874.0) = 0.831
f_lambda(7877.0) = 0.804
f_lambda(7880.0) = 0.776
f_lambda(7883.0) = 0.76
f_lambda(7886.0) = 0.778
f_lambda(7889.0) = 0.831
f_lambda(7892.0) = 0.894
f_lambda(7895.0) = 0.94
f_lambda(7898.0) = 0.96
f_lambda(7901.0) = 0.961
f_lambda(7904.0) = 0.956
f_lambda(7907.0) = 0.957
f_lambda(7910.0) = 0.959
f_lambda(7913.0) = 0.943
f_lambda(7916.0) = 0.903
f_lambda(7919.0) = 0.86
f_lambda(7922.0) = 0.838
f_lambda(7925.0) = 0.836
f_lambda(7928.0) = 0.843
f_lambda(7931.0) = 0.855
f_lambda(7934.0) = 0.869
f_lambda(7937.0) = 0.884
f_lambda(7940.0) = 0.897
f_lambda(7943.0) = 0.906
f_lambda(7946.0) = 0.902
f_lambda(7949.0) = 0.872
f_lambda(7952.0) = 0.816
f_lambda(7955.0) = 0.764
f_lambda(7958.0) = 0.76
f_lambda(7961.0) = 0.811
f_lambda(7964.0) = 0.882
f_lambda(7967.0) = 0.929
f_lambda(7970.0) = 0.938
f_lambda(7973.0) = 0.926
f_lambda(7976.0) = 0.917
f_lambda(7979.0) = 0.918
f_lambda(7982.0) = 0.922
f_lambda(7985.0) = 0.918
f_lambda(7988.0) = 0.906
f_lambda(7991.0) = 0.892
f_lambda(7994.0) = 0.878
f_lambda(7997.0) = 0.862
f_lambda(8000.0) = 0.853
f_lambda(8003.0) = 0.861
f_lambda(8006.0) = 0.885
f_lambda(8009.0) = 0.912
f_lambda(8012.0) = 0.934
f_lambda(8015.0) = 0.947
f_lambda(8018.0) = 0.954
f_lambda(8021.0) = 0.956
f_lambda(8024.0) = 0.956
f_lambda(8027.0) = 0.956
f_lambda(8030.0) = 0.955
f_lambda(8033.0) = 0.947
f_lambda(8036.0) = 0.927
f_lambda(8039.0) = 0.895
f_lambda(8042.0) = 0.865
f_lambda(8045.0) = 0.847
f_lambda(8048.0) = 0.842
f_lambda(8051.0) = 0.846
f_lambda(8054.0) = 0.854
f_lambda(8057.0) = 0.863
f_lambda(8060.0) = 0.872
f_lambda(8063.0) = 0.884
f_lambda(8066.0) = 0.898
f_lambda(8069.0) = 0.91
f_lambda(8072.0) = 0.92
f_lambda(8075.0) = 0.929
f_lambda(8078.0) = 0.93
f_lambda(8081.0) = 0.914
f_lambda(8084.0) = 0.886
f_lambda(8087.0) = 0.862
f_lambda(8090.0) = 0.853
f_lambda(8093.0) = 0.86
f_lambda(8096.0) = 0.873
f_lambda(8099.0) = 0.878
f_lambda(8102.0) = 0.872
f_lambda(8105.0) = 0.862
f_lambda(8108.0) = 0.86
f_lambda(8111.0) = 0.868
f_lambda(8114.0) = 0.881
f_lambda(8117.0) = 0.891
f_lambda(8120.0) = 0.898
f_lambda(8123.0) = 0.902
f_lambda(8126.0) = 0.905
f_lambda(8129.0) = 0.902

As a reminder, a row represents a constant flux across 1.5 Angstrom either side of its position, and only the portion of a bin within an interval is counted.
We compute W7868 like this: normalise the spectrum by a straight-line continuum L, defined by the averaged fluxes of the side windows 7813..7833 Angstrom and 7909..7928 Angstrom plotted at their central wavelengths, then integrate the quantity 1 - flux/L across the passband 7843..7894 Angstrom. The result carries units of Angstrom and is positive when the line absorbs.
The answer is 4.9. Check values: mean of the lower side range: 0.982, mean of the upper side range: 0.884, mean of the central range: 0.846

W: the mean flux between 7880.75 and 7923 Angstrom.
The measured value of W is 0.894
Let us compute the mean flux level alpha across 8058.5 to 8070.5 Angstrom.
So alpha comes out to 0.891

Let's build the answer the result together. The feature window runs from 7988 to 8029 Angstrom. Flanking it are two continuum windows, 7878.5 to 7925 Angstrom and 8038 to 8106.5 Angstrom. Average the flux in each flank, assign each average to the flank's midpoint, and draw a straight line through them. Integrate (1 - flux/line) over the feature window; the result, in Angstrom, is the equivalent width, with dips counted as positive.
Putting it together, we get -1.40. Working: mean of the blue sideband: 0.886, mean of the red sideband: 0.879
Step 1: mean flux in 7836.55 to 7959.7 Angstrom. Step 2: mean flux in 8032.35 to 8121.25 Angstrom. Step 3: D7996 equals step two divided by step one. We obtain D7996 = 1.01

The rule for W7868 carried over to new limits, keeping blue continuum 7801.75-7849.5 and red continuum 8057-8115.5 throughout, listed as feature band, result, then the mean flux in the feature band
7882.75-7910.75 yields 0.81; 0.904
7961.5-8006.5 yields 0.61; 0.897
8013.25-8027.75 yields -0.85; 0.953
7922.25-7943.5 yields 1.29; 0.866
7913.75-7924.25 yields 0.63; 0.87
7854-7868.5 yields 1.02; 0.874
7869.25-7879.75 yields 1.24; 0.826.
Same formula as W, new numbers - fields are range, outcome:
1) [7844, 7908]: 0.869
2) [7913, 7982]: 0.872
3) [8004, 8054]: 0.912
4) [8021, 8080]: 0.901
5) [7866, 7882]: 0.831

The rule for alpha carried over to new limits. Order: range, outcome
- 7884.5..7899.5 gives 0.881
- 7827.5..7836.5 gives 0.964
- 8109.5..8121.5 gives 0.885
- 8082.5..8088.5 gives 0.874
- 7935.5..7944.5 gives 0.896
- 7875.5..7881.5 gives 0.79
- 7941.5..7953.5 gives 0.874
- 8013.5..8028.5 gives 0.954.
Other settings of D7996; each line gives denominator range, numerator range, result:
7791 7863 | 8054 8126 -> 0.95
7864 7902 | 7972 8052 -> 1.06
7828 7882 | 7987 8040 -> 1.04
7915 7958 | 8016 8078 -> 1.06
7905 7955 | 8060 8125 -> 1.01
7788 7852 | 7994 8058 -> 0.95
